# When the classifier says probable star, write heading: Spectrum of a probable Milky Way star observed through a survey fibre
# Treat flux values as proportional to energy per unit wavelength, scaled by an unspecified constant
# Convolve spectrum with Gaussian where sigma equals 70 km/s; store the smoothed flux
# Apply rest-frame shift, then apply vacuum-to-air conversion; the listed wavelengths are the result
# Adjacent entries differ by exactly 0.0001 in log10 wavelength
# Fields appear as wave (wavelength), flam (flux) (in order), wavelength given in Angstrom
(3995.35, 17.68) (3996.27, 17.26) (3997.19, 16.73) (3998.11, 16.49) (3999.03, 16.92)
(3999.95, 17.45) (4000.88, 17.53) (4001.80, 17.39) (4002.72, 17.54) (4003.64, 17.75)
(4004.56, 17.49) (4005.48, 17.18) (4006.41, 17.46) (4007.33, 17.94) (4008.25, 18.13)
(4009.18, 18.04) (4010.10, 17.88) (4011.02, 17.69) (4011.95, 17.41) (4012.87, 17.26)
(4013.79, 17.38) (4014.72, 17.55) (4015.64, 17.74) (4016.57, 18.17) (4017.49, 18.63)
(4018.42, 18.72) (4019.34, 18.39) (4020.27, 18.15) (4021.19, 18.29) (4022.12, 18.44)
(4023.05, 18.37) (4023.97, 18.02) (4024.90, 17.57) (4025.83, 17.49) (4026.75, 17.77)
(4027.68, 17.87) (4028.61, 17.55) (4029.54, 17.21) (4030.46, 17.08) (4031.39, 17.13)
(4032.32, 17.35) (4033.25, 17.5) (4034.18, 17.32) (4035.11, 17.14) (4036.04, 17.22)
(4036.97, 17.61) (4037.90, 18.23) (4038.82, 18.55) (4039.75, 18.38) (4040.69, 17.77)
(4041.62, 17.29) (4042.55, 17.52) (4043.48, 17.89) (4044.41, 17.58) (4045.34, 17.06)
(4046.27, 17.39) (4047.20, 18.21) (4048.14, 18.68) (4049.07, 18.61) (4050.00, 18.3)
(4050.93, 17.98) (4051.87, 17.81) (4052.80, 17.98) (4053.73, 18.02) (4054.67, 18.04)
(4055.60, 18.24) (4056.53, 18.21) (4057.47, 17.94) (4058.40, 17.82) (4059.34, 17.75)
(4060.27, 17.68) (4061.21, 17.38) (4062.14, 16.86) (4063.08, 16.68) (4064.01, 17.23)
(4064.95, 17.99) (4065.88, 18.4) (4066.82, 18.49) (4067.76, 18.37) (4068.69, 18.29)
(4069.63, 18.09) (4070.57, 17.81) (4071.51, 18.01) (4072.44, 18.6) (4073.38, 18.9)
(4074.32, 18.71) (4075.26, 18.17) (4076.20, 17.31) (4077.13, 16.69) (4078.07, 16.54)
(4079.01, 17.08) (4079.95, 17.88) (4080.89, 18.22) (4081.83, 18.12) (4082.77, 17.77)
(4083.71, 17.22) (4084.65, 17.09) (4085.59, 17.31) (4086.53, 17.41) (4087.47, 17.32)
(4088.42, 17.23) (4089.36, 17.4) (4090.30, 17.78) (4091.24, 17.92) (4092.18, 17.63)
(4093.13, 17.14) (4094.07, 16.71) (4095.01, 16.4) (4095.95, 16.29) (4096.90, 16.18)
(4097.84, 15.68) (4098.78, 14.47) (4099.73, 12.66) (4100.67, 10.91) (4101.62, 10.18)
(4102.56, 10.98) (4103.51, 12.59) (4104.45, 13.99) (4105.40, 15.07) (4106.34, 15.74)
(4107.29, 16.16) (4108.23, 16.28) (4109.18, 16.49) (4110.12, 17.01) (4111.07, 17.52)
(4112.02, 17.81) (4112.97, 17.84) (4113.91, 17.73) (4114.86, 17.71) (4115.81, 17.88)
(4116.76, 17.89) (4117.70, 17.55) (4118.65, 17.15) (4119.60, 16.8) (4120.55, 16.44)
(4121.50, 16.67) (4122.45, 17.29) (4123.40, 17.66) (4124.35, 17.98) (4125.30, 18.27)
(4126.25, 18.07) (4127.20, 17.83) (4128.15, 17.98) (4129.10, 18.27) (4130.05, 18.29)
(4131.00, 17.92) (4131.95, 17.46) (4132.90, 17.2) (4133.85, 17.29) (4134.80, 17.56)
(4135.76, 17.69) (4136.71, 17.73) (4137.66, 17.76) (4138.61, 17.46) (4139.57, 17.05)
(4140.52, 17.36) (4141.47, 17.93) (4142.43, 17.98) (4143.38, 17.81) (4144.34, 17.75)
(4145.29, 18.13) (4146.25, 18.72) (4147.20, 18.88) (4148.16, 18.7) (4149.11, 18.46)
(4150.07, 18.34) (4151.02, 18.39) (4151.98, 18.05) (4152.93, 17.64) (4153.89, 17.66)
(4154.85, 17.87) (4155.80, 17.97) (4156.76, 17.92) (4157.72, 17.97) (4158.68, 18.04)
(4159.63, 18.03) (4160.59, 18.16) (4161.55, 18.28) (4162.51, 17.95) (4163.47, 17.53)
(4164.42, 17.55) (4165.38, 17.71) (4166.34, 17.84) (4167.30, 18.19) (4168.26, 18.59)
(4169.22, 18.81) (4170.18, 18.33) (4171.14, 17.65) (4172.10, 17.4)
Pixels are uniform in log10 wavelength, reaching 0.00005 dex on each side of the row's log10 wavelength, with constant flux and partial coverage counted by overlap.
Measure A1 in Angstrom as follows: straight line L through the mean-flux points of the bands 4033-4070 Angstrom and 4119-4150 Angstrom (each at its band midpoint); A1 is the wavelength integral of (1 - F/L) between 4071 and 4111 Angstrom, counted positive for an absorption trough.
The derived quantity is 3.22 Angstrom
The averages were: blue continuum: 17.8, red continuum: 17.8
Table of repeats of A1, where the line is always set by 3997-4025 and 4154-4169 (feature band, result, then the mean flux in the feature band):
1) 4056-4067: 0.1 Angstrom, 17.7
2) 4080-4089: 0.2 Angstrom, 17.5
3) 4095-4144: 3.5 Angstrom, 16.6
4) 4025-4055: 0.1 Angstrom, 17.7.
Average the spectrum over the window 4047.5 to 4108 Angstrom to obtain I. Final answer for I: 17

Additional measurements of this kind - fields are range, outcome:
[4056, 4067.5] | 17.7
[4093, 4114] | 15.2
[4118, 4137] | 17.6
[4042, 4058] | 18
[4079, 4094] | 17.5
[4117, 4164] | 17.8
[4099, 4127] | 16.1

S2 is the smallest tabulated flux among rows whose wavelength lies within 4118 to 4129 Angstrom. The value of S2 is 16.44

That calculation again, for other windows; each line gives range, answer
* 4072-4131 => 10.18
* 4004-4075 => 16.68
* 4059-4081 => 16.54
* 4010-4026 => 17.26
